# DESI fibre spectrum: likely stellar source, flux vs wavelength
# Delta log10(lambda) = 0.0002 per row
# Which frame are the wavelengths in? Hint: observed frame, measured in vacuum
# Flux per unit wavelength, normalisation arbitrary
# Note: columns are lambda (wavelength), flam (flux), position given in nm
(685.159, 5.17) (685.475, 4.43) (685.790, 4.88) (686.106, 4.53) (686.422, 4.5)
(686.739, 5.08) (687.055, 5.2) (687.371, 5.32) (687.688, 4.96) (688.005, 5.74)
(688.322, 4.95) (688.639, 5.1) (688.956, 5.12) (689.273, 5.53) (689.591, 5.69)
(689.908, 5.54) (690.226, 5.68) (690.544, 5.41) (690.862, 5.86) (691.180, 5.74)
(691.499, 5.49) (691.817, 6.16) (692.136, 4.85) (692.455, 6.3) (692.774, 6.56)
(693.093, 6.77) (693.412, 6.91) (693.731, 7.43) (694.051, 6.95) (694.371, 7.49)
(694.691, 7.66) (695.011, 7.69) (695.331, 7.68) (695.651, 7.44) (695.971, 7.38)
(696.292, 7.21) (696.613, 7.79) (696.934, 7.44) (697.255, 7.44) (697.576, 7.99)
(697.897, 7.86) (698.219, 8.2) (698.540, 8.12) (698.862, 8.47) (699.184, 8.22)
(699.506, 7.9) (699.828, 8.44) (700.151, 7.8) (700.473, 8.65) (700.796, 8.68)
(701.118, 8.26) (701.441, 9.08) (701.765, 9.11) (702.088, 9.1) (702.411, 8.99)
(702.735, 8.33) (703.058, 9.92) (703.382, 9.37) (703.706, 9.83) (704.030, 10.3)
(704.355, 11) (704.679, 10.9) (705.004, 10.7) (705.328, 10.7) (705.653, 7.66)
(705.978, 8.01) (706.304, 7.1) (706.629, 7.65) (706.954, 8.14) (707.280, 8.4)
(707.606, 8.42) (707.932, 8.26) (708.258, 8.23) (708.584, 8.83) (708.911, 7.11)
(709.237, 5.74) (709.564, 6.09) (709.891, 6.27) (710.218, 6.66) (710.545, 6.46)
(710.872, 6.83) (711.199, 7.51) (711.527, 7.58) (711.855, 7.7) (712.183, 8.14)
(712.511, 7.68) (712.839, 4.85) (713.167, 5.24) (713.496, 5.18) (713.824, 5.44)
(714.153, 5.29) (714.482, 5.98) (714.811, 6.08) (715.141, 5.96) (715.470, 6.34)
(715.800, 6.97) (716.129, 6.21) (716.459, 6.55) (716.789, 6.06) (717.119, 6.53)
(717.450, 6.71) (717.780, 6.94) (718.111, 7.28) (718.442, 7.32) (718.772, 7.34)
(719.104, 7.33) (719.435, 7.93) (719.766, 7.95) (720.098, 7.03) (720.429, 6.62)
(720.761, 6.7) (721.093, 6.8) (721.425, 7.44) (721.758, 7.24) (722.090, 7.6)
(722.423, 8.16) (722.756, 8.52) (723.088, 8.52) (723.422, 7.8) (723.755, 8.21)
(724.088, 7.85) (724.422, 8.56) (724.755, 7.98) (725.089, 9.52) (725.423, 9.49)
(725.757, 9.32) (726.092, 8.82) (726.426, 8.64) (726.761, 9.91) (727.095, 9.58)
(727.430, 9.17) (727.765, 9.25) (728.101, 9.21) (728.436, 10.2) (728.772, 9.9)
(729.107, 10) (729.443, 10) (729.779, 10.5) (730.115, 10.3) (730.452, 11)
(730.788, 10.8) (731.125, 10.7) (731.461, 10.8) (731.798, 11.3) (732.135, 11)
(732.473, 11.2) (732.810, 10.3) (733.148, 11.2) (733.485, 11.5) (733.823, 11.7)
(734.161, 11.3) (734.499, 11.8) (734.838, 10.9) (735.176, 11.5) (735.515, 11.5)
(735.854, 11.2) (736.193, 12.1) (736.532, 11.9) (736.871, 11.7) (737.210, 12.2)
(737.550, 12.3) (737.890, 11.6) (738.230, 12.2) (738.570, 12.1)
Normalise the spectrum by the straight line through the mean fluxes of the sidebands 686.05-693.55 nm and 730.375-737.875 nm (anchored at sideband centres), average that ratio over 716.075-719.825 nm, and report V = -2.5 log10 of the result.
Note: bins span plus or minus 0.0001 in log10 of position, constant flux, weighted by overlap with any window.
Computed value 0.30 mag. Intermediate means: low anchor 5.55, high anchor 11.4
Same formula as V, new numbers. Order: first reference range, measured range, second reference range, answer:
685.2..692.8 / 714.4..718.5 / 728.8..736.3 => 0.339 mag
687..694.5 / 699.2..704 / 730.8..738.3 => -0.215 mag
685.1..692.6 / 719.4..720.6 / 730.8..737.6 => 0.279 mag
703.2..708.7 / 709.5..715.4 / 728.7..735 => 0.429 mag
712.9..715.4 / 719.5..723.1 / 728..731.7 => 0.041 mag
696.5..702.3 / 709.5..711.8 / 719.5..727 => 0.197 mag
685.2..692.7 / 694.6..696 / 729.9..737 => -0.226 mag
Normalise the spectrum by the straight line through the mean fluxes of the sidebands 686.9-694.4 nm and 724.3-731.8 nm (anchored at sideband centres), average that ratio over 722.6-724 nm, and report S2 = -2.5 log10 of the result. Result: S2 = 0.13 mag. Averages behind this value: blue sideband 5.84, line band 8.24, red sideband 9.76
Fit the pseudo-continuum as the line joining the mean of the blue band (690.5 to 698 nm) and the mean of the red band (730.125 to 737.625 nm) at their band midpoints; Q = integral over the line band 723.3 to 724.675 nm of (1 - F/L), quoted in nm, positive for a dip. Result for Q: 0.285 nm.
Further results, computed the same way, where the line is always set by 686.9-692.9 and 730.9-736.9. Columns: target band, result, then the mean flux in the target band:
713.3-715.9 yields 0.860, 5.87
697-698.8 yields -0.368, 7.93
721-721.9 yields 0.231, 7.18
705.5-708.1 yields -0.070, 7.96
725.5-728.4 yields 0.307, 9.29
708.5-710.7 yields 0.392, 6.66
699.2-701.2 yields -0.408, 8.29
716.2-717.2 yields 0.298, 6.35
